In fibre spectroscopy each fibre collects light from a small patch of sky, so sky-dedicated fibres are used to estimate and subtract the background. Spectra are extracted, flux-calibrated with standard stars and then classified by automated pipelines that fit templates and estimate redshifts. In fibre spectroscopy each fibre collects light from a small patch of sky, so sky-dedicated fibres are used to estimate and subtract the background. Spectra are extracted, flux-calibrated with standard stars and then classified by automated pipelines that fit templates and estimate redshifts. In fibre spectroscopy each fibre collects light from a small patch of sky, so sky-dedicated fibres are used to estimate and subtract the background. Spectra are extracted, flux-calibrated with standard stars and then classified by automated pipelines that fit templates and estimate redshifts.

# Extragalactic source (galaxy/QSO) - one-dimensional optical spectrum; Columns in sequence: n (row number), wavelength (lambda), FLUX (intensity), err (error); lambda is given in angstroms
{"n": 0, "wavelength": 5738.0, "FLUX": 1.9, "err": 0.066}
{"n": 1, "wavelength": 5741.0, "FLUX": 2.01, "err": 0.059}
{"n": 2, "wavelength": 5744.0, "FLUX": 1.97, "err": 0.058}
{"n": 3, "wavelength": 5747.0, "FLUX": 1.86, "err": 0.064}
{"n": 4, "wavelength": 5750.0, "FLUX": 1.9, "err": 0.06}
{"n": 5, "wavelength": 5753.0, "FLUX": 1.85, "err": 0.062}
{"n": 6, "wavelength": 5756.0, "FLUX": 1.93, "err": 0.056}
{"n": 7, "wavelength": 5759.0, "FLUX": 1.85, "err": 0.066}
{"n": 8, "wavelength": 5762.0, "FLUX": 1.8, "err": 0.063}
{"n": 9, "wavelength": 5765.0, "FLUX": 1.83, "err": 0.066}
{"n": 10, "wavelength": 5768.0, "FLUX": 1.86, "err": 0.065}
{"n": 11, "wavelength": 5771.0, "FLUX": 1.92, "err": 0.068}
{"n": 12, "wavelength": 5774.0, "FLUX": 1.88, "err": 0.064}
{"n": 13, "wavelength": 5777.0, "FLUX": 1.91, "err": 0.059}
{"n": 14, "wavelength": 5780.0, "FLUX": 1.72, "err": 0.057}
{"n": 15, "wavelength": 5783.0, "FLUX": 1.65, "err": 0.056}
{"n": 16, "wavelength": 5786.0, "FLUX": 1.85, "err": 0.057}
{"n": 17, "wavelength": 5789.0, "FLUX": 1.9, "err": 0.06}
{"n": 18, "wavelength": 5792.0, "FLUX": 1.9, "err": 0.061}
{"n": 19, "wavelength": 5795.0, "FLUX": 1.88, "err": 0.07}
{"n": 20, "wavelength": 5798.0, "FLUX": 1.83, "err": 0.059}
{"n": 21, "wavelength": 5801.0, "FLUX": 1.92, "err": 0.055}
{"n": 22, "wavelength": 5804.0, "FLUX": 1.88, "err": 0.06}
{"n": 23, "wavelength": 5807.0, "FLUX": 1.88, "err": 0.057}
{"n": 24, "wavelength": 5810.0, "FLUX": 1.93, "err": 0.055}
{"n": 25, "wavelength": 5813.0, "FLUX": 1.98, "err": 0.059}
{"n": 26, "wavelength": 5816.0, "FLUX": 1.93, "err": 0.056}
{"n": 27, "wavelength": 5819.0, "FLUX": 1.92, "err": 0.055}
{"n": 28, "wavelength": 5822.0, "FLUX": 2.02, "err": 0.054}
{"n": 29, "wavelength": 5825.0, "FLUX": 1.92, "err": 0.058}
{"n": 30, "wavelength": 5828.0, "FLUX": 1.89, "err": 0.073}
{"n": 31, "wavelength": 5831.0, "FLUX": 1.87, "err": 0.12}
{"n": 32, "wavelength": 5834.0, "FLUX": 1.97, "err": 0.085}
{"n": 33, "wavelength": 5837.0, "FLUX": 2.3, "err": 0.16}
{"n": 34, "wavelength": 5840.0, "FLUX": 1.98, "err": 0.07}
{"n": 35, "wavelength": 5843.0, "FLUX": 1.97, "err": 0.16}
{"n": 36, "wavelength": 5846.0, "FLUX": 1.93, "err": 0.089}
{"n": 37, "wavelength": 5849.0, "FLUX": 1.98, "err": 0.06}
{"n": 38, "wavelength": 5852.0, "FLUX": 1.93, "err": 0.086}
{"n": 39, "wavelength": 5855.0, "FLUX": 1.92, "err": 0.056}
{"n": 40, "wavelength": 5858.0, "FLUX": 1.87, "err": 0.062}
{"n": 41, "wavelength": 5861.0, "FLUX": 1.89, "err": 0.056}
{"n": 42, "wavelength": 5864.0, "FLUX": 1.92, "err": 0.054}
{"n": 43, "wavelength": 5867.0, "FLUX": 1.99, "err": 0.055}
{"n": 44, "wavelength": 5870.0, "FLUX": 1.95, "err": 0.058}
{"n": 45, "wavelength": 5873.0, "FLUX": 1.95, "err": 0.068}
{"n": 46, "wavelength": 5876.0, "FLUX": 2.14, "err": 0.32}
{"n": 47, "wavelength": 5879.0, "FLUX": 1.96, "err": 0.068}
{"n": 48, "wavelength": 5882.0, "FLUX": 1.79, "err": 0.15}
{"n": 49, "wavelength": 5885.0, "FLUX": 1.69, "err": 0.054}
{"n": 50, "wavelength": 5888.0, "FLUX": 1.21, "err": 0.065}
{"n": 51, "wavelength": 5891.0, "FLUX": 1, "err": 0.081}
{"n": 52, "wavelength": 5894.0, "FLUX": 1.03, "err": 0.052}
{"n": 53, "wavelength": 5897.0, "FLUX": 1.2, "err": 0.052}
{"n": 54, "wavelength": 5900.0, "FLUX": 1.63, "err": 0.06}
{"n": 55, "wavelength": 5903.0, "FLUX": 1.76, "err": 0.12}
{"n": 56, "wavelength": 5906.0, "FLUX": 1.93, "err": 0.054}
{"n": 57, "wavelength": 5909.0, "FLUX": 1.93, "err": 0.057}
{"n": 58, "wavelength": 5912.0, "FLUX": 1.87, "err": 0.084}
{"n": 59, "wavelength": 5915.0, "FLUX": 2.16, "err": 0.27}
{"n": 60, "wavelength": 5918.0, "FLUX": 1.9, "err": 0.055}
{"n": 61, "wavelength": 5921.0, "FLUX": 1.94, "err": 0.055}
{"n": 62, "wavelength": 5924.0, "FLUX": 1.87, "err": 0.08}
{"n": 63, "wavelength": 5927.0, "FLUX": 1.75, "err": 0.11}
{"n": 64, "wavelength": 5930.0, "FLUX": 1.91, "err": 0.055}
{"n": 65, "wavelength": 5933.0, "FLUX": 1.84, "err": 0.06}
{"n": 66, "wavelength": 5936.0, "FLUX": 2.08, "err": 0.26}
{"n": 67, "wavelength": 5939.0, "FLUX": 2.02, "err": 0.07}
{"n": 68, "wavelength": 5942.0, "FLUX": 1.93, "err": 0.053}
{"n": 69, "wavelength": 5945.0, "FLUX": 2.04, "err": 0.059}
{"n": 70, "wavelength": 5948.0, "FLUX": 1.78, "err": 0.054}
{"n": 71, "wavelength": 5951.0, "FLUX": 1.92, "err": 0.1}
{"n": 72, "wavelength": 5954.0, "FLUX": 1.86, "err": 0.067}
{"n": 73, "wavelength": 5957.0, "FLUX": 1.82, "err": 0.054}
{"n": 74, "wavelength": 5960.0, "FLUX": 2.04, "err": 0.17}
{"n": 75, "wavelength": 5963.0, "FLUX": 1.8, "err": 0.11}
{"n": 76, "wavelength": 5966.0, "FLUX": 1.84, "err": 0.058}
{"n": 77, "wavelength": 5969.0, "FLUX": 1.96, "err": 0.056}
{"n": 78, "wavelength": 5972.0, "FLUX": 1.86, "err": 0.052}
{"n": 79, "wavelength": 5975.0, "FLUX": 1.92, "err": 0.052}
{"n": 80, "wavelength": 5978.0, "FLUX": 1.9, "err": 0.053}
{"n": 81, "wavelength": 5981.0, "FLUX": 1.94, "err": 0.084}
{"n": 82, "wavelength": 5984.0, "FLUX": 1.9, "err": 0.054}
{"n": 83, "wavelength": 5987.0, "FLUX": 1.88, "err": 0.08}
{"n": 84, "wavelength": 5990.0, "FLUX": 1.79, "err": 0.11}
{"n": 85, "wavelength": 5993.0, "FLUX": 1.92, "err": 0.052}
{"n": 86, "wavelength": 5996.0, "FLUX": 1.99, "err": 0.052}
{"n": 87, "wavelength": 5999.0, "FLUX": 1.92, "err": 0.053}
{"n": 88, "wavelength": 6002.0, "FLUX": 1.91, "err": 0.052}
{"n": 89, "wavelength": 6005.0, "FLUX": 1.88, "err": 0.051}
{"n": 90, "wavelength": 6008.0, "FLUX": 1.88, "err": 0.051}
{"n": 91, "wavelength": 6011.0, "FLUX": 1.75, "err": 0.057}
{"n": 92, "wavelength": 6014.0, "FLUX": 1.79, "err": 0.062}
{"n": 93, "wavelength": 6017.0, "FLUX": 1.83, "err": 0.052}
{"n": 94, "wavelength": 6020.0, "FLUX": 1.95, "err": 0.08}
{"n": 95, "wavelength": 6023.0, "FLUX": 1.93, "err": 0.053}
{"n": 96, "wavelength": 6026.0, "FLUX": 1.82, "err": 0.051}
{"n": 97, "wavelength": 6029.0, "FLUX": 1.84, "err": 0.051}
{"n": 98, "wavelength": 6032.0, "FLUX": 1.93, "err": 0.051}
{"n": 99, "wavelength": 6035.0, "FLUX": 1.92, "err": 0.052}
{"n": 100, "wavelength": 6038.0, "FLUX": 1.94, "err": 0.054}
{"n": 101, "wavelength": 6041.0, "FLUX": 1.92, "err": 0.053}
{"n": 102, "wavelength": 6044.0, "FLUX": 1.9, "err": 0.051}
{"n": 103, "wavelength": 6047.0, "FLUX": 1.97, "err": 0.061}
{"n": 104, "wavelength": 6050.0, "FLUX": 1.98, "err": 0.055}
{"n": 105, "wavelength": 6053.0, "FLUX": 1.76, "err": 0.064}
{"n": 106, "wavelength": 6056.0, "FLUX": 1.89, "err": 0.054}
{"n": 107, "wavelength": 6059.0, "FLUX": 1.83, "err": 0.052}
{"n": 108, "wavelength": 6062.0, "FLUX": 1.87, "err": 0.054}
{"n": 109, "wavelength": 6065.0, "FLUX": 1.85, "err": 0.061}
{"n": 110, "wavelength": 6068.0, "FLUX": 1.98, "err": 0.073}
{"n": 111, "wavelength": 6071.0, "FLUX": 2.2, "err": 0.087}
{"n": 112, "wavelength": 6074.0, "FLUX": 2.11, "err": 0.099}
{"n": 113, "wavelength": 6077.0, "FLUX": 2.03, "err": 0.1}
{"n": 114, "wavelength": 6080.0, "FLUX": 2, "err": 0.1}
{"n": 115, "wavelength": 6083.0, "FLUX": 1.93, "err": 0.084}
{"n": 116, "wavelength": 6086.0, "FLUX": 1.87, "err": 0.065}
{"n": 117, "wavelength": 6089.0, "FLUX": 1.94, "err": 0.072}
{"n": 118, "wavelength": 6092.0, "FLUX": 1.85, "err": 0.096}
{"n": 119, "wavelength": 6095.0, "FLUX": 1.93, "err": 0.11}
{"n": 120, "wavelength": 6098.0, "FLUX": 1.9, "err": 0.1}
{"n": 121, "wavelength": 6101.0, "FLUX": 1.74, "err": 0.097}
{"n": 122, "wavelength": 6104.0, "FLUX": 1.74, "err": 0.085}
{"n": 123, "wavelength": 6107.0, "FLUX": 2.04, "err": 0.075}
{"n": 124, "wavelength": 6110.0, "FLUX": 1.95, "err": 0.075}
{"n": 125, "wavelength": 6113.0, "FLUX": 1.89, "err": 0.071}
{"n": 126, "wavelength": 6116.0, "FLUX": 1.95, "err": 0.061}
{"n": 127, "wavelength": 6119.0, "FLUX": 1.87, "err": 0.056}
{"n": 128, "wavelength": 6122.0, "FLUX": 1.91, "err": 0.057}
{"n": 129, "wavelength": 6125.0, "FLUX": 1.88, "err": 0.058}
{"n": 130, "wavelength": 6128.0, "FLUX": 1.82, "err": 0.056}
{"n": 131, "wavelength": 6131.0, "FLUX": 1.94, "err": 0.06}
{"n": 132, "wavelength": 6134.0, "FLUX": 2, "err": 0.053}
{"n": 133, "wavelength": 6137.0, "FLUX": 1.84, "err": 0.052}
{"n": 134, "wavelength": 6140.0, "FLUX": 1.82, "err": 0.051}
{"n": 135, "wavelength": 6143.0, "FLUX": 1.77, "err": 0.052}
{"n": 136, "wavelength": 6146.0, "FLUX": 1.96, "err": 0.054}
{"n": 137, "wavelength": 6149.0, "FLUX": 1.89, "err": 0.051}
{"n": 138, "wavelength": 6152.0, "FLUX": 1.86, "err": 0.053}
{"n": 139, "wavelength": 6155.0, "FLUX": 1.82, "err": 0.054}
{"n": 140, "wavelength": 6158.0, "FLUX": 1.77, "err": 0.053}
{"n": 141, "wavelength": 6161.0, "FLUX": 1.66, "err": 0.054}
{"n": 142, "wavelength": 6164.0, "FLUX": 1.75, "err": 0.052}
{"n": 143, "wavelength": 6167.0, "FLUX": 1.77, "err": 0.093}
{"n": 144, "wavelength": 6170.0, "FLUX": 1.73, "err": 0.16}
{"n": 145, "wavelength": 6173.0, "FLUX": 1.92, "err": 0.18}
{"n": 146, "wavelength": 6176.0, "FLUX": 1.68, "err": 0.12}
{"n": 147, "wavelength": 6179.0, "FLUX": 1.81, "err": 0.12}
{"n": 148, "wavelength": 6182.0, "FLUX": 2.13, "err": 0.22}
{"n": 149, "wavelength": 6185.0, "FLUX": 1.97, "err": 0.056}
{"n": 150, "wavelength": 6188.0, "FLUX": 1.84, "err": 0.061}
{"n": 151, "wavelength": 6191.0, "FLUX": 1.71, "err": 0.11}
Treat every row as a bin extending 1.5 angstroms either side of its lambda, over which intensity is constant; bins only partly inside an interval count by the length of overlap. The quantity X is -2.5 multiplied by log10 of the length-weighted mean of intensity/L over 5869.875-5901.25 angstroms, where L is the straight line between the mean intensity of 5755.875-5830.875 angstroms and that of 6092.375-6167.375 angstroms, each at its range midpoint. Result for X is 0.19 mag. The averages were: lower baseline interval 1.88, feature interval 1.58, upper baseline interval 1.86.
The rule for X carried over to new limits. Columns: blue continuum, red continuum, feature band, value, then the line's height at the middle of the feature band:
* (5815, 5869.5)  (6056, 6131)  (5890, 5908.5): 0.31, 1.95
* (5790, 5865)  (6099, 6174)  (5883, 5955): 0.09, 1.91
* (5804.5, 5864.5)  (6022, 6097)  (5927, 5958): 0.01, 1.94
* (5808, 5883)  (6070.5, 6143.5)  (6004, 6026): 0.04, 1.93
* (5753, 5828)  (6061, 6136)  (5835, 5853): -0.07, 1.89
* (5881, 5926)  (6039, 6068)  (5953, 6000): -0.07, 1.77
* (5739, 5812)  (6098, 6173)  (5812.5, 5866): -0.05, 1.87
